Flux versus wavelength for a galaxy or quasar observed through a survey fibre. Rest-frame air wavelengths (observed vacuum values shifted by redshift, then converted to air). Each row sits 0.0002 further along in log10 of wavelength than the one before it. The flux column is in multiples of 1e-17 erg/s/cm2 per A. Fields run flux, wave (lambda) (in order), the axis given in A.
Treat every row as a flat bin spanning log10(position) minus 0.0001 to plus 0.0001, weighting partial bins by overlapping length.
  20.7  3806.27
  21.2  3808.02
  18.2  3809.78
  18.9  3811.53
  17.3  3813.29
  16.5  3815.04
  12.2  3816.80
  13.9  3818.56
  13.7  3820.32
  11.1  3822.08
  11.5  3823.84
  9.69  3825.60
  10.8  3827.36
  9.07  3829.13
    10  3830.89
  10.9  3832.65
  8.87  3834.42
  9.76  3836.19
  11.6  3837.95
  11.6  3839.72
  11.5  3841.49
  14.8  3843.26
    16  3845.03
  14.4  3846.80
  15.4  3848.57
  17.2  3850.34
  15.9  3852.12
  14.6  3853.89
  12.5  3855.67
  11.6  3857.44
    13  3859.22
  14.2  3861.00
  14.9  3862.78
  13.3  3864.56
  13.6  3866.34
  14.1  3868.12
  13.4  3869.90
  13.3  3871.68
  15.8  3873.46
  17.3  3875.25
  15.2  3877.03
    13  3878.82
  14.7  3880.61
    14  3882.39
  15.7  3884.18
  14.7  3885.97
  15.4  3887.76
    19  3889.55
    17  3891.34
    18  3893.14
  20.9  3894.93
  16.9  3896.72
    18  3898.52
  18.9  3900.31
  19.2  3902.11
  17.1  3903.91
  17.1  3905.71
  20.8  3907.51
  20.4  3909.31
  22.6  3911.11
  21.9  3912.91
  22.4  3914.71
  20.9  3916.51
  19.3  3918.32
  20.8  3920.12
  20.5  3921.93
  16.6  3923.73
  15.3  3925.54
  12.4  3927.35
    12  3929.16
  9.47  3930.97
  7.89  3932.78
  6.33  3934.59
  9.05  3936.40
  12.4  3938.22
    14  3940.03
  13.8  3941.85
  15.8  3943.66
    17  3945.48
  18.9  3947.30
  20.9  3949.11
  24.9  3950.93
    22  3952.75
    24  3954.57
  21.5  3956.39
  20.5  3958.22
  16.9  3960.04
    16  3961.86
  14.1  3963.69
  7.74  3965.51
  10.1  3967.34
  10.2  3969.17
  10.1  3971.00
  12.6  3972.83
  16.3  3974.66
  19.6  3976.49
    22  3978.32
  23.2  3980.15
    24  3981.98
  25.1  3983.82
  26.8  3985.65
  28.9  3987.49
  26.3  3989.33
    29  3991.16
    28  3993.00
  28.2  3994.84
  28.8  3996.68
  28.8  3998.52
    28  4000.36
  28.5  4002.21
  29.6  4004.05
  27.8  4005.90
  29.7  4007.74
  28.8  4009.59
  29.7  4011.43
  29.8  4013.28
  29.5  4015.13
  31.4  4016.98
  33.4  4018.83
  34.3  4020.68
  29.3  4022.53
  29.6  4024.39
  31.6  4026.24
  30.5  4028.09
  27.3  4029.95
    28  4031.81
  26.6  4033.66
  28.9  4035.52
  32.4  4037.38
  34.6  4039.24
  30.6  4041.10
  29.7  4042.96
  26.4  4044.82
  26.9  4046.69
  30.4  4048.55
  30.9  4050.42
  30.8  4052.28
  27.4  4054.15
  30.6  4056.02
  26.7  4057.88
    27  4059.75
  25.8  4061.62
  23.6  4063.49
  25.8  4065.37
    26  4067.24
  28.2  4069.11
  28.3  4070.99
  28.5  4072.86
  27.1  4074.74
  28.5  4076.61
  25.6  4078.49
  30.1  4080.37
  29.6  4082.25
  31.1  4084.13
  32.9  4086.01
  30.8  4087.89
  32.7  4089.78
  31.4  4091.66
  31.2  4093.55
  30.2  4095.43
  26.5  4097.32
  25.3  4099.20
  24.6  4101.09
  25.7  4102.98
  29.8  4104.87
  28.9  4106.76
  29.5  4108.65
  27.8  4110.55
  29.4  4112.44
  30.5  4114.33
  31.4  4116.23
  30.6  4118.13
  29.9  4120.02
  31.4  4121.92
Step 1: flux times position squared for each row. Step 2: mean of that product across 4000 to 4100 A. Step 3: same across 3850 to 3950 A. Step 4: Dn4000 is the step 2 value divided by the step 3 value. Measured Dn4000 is 1.98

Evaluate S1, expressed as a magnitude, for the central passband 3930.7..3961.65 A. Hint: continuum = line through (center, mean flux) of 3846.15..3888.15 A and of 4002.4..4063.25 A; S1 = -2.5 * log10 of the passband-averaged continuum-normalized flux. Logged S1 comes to 0.31 mag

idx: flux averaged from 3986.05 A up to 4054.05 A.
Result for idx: 29.5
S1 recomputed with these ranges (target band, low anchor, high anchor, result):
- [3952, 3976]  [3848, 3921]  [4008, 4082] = 0.408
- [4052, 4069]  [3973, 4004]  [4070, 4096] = 0.071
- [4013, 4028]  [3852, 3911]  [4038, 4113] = -0.235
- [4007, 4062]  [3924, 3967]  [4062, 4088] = -0.230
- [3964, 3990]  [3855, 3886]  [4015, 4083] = 0.239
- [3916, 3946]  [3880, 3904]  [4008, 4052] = 0.405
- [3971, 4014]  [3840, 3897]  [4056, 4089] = -0.119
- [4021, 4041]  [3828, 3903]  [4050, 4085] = -0.178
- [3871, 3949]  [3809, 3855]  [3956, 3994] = 0.013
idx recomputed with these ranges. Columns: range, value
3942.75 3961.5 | 20.1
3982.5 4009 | 28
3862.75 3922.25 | 17.4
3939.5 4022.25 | 22.9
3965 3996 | 20.7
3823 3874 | 12.9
